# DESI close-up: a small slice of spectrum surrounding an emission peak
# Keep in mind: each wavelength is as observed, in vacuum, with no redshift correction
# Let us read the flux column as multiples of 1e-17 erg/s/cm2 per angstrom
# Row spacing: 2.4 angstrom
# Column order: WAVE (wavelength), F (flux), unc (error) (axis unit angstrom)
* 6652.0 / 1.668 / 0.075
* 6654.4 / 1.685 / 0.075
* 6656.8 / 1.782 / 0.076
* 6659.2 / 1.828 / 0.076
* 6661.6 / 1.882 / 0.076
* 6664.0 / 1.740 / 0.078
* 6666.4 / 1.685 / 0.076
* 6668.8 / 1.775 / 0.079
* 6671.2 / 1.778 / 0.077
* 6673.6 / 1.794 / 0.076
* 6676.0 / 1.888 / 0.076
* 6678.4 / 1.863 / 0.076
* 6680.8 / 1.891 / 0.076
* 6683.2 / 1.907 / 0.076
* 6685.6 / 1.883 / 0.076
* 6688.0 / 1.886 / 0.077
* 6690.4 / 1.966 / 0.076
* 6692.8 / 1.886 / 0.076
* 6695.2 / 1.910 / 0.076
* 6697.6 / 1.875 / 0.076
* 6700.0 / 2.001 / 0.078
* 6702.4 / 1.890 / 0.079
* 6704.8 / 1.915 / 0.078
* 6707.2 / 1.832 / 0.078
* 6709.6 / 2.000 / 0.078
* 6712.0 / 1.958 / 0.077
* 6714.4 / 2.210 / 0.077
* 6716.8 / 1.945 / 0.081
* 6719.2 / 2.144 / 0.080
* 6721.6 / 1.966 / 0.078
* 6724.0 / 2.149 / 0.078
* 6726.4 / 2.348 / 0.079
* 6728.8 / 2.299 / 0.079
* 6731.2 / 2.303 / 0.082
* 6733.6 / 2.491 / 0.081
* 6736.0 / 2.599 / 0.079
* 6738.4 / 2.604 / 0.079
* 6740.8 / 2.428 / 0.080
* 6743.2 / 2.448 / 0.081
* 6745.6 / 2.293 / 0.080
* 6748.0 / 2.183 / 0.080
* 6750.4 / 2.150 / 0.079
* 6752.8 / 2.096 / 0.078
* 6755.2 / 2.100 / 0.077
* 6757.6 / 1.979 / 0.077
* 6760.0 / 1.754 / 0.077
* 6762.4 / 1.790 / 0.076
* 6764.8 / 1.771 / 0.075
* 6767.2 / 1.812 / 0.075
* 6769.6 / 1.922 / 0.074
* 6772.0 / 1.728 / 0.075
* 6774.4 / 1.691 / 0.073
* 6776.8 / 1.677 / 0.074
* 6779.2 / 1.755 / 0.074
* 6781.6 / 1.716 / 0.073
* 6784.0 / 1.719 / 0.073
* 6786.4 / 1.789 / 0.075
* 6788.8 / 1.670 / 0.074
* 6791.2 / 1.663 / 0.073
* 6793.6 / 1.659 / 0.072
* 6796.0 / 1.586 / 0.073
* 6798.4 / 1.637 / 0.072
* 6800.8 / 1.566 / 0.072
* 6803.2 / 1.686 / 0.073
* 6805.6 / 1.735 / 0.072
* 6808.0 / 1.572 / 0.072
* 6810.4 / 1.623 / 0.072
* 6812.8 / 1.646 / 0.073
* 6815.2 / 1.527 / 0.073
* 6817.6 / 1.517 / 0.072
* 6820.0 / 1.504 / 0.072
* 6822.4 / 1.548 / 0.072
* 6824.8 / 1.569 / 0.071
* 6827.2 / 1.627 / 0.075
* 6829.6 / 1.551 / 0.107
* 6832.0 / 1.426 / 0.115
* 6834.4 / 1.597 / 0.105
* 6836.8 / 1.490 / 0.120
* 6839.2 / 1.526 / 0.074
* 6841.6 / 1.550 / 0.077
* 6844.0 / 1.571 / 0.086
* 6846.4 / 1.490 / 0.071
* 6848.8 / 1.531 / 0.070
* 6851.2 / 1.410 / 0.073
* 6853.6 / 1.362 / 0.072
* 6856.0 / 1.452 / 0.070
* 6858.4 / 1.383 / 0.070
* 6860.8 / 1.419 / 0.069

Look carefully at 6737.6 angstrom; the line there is C III]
